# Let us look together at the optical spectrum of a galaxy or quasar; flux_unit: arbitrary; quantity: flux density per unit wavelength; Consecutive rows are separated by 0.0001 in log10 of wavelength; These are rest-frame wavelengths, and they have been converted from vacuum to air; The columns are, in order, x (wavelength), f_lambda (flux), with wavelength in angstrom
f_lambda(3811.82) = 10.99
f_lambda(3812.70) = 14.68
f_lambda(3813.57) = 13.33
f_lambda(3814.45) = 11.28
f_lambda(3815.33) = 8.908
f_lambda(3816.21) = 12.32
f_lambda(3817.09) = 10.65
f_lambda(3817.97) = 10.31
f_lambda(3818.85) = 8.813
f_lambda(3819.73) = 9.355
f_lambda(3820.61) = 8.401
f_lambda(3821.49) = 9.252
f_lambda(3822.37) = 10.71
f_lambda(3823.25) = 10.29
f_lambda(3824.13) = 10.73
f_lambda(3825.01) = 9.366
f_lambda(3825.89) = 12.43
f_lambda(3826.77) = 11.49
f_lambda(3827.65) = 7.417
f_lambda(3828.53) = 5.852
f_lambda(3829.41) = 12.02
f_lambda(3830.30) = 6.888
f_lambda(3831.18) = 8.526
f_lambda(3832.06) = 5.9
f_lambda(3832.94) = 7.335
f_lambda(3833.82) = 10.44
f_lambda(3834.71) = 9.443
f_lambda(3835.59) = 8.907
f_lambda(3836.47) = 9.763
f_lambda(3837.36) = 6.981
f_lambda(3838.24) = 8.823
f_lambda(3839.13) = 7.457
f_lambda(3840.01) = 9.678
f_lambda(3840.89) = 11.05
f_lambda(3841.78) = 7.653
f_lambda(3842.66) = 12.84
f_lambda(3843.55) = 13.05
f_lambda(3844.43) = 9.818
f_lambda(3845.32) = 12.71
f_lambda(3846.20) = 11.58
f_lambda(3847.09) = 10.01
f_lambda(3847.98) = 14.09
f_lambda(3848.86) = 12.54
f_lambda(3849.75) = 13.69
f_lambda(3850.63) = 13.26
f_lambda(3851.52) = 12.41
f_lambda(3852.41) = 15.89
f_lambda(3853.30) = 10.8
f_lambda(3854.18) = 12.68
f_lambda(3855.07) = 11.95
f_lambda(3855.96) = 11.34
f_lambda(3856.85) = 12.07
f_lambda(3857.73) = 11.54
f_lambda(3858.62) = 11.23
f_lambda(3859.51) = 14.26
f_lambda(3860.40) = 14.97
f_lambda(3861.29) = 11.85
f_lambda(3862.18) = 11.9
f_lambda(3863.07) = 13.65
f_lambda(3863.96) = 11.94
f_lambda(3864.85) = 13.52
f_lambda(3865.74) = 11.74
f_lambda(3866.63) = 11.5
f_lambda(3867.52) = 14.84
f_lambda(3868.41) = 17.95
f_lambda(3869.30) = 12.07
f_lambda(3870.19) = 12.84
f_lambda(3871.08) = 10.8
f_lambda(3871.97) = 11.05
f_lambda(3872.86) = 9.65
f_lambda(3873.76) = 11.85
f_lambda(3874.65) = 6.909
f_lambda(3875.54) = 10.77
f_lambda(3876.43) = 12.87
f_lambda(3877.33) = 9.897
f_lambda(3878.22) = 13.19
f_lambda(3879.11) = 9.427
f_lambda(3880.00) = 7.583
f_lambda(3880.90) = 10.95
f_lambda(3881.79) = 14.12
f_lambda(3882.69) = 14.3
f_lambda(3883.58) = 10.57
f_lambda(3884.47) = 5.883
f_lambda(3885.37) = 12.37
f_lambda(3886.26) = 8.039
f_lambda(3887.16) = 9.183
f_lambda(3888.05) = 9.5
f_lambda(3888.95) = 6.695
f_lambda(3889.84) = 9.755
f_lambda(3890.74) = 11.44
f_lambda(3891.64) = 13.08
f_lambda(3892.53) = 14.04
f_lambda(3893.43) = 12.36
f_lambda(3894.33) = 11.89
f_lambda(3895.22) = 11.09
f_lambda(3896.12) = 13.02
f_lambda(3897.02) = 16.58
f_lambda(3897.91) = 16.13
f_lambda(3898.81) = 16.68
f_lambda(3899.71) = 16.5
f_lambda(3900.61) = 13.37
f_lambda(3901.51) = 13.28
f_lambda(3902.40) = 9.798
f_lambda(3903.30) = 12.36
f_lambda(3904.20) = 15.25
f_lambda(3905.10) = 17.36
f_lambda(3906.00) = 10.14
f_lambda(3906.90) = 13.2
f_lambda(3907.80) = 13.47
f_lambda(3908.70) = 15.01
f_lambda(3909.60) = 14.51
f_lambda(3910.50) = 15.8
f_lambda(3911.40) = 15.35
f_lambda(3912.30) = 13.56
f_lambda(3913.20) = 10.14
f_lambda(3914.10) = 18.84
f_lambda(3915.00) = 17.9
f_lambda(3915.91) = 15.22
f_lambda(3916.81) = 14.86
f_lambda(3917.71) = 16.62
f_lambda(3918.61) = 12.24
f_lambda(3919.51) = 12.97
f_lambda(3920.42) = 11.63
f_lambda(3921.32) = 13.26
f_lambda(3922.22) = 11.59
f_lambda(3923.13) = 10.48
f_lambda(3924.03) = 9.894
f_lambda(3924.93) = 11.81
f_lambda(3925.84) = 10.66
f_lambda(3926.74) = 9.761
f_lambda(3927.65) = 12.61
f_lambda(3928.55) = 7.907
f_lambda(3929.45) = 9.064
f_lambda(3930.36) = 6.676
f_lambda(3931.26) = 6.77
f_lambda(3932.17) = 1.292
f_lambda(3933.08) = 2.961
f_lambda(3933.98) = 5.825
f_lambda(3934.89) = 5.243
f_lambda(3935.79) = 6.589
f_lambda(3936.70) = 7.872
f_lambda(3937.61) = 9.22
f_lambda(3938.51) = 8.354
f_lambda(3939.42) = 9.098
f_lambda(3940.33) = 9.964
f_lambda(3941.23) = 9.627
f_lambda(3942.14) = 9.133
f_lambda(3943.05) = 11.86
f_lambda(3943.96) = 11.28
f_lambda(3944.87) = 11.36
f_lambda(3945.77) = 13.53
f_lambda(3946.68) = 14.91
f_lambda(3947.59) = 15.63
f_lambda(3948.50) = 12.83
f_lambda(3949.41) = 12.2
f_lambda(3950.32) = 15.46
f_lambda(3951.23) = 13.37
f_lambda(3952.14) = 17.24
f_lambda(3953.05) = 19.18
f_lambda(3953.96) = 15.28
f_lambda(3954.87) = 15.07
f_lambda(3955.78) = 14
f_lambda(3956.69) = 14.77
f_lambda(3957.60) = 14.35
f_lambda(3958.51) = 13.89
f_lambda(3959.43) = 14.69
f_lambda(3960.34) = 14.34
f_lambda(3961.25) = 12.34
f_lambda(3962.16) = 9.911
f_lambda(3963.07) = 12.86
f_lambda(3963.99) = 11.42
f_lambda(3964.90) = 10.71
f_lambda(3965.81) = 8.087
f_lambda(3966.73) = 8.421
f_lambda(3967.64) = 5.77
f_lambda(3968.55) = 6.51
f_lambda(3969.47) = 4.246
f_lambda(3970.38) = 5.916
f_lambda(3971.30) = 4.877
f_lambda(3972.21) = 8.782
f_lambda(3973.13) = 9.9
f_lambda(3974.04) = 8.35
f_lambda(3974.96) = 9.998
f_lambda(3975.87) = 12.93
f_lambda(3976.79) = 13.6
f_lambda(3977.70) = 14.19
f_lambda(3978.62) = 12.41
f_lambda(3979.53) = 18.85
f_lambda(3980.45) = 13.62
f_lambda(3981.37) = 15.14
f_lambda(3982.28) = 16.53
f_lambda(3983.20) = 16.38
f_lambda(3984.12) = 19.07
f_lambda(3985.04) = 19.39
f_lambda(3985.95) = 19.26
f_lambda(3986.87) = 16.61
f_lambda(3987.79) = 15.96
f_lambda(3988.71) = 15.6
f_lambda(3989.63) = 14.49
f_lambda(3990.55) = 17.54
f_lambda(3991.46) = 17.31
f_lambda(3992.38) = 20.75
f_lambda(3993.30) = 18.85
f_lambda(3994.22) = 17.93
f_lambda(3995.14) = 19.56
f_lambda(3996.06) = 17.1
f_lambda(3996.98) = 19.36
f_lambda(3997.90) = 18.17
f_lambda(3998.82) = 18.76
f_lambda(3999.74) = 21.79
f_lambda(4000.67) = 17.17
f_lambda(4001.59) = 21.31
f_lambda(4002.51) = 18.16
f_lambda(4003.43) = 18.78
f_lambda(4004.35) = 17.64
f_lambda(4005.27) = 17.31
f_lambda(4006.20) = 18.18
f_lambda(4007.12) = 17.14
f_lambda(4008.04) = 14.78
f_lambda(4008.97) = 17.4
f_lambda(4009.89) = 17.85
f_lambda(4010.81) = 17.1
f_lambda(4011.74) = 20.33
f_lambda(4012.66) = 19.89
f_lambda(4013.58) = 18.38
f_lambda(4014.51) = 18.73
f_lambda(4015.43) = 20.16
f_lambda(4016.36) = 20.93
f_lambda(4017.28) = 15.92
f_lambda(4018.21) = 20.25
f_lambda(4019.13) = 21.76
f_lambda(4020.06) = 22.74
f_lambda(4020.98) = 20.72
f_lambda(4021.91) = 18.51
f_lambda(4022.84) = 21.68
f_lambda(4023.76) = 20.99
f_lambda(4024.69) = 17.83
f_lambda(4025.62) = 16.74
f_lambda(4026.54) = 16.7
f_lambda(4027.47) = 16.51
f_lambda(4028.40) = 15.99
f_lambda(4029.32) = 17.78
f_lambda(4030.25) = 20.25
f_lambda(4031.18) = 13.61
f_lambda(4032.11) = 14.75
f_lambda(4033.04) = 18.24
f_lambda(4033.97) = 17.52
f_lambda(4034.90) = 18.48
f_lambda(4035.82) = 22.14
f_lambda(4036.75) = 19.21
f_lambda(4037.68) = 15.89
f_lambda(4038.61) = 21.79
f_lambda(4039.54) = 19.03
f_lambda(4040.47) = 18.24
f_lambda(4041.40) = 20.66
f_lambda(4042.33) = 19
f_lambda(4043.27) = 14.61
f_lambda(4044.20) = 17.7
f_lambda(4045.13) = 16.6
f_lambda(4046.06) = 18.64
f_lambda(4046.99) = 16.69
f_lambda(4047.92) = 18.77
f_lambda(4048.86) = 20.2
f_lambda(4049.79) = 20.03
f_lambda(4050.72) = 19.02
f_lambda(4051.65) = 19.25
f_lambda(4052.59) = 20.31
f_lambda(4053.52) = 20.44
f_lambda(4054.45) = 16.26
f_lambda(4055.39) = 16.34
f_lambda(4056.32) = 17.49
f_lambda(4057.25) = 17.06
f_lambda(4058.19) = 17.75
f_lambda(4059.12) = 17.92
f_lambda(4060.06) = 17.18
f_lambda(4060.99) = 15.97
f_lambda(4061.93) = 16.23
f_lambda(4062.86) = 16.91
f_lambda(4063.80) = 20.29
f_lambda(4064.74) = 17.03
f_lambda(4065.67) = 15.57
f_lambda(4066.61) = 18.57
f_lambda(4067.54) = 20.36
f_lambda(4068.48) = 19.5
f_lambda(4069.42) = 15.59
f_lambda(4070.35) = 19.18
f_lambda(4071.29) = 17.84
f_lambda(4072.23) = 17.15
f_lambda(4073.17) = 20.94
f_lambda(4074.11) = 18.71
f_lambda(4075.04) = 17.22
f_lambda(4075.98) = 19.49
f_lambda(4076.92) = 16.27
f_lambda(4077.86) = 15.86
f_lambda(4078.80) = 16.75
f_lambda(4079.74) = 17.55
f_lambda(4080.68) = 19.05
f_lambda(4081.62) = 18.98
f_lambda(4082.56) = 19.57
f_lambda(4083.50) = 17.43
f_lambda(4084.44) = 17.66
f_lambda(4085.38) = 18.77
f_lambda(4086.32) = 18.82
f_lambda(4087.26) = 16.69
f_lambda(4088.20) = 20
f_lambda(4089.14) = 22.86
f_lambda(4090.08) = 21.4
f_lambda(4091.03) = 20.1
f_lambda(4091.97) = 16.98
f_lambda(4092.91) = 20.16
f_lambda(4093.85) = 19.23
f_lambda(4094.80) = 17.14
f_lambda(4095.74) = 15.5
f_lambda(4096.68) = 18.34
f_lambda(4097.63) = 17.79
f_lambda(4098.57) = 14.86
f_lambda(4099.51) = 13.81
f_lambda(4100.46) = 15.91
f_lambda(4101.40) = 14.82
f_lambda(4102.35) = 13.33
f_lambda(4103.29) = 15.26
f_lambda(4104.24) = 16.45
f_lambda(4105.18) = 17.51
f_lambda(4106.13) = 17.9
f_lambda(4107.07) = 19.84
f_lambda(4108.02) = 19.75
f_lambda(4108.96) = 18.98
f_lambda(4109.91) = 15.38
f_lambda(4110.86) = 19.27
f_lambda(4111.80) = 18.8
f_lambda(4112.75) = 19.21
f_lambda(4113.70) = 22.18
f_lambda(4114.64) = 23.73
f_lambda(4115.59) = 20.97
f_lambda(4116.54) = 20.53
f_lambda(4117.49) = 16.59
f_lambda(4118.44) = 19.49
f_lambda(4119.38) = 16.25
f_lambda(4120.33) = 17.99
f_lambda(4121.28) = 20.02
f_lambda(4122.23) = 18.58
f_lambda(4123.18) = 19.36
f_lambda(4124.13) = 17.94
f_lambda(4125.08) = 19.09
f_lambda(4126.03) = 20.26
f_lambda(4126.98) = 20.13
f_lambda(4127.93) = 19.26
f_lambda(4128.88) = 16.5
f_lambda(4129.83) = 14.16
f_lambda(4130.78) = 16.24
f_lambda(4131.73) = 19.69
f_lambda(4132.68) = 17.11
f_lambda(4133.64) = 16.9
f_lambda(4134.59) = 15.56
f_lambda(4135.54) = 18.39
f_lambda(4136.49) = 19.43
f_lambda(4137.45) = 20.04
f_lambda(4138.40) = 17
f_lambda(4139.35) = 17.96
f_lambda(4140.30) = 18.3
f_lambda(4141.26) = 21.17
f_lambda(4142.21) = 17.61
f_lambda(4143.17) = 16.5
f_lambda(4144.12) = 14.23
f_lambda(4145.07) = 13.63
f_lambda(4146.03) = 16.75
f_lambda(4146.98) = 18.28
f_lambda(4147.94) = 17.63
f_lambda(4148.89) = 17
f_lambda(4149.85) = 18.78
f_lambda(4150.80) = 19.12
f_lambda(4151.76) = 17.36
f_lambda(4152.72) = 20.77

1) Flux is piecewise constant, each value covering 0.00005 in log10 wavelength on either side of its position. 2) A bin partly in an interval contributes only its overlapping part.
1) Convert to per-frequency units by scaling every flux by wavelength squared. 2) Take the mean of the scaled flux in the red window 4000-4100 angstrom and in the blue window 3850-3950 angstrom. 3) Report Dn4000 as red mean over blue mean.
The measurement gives 1.7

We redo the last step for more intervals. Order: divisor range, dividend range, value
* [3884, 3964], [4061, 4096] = 1.64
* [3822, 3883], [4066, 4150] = 1.84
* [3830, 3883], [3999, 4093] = 1.79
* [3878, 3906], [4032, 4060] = 1.64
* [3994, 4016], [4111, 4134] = 1.08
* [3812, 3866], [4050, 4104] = 1.85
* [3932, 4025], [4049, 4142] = 1.32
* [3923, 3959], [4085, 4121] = 1.80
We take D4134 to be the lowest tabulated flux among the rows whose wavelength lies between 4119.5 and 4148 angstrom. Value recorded 13.63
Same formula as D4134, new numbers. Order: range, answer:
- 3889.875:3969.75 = 1.292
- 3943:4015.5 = 4.246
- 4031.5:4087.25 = 14.61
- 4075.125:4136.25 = 13.33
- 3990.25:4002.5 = 17.1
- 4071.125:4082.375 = 15.86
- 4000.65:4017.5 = 14.78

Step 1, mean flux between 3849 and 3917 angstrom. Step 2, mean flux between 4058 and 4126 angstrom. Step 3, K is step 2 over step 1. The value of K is 1.44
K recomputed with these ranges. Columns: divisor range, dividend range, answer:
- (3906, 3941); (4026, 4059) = 1.65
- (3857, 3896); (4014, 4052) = 1.62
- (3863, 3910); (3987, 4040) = 1.51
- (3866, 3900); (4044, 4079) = 1.53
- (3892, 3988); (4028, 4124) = 1.48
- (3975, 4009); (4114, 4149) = 1.06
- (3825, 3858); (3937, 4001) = 1.30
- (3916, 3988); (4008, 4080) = 1.57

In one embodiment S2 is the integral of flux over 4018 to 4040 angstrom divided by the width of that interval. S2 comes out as 18.7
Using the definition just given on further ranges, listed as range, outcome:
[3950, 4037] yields 16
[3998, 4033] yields 18.5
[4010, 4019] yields 19.1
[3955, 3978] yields 10.6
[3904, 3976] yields 11.4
